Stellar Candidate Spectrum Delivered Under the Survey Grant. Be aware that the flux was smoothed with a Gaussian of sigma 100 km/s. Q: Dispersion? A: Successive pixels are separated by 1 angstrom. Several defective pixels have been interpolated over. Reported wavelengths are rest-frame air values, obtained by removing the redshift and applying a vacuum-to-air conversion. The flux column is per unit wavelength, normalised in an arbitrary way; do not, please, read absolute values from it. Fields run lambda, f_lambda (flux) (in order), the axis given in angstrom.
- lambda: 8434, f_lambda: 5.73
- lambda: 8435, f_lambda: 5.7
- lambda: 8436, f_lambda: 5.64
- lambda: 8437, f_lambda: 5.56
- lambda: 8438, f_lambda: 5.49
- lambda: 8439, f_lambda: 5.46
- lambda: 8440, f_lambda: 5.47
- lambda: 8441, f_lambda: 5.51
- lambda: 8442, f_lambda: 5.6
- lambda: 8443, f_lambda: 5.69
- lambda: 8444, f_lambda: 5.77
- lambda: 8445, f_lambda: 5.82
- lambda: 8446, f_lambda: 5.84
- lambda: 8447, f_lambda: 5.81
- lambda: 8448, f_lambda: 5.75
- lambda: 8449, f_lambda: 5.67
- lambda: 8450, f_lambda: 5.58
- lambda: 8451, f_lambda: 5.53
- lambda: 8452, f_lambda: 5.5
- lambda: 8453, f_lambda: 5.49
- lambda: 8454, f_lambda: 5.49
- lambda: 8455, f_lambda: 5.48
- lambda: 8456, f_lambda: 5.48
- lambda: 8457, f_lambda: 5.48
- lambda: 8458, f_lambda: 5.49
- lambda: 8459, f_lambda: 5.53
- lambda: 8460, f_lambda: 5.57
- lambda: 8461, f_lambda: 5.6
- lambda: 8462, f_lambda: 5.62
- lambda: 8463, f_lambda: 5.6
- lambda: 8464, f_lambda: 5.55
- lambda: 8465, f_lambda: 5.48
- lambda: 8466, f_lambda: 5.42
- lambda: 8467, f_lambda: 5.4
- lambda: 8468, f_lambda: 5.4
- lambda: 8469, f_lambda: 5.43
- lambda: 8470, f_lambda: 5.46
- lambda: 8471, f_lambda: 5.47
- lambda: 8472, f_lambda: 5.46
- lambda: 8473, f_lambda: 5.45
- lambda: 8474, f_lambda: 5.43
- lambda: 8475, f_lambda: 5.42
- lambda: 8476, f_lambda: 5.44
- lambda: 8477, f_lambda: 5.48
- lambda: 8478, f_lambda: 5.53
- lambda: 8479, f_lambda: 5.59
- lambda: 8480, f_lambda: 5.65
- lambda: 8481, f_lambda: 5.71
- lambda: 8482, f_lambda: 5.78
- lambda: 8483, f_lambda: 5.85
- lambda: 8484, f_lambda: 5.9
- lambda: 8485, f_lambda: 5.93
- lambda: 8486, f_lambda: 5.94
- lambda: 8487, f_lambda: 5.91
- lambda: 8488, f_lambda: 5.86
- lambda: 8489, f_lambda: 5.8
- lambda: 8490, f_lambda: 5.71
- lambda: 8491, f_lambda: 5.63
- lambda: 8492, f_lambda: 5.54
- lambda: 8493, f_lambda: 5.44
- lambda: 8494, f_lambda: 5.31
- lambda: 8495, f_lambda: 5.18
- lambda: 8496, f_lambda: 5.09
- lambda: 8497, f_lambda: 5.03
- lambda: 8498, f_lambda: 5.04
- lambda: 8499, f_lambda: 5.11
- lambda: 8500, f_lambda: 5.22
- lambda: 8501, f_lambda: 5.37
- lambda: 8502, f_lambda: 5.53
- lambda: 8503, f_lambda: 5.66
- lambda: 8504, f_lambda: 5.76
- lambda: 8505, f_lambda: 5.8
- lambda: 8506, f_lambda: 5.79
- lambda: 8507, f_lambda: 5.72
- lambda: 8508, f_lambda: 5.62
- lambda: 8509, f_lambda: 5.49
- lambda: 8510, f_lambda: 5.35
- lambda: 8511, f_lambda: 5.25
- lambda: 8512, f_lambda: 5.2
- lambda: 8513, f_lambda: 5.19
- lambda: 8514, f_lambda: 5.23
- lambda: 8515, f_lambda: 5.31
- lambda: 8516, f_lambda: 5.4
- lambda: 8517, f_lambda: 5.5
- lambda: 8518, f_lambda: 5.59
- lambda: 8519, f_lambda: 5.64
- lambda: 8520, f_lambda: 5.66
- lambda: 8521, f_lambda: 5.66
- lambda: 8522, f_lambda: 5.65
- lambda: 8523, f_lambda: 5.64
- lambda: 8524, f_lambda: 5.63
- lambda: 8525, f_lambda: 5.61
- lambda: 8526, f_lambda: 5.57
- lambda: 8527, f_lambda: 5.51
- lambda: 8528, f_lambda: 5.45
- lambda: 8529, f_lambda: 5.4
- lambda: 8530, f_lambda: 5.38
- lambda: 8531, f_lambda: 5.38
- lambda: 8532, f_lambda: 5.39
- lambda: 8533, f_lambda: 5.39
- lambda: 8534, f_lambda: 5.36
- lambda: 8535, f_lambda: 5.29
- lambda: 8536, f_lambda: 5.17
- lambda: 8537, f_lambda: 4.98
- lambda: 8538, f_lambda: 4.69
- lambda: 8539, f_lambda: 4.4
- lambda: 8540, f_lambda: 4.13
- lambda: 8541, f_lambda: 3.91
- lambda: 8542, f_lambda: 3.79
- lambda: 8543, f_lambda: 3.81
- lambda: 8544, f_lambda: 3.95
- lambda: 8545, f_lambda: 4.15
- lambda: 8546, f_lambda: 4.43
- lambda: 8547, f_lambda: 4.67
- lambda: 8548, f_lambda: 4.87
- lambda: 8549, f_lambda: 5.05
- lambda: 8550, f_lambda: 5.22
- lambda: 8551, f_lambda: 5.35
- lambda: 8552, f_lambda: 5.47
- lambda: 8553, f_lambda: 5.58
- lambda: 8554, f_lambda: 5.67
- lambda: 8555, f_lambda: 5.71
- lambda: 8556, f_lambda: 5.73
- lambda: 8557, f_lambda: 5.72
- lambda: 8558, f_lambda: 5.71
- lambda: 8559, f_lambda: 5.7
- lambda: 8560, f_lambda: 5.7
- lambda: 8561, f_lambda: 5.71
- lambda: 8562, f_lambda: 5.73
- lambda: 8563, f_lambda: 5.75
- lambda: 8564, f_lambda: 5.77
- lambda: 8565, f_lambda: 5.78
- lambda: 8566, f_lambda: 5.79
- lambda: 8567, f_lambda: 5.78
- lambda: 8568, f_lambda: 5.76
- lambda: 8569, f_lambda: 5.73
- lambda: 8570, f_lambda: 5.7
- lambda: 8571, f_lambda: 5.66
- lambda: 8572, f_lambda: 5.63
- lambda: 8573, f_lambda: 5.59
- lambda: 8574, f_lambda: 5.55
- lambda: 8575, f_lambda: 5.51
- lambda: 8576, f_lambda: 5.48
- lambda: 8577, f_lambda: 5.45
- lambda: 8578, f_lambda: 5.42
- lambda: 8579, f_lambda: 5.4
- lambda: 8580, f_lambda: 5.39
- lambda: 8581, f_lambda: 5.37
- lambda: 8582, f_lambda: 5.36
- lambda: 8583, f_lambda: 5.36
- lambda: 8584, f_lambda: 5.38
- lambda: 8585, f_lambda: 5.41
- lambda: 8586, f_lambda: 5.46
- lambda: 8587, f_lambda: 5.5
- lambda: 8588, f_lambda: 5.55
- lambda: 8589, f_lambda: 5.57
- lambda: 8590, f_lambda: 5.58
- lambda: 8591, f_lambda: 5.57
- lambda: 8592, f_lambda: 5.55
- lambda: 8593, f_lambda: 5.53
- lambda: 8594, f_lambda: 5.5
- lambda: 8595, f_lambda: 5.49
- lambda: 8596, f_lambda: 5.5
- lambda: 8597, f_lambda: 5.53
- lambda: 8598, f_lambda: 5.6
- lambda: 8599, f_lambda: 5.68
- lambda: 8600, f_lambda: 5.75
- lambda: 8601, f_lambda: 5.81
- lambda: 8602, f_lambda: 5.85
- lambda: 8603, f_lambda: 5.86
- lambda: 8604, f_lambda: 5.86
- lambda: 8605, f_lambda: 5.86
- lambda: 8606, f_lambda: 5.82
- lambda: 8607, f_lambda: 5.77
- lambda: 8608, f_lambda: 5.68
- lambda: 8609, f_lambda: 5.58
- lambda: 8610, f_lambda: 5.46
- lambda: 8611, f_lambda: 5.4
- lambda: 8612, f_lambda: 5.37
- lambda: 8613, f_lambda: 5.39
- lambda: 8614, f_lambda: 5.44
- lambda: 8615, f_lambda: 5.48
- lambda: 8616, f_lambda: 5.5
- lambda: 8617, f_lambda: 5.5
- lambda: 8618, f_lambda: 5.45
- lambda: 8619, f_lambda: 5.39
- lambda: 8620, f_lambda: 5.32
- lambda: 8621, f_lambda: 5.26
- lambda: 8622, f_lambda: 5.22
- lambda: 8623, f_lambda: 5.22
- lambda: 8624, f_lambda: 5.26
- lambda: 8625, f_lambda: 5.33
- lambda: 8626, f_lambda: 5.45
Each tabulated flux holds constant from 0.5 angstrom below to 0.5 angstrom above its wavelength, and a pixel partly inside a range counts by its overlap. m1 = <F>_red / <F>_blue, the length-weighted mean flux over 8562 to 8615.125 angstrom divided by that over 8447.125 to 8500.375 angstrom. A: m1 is 1.01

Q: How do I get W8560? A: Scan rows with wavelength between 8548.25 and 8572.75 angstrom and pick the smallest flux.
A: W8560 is 5.05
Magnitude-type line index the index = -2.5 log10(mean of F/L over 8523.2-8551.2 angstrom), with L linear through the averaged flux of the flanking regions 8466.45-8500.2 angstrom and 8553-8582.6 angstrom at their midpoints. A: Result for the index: 0.14 mag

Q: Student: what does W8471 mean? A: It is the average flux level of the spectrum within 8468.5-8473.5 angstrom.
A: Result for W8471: 5.45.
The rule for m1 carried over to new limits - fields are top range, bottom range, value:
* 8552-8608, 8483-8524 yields 1.02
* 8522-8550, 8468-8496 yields 0.88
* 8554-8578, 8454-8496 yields 1.02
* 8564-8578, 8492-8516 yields 1.05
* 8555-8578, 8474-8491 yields 0.99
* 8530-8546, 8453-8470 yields 0.85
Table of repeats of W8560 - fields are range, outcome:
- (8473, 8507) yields 5.03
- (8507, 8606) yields 3.79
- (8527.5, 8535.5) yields 5.29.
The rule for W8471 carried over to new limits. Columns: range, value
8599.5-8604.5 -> 5.83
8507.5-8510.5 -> 5.49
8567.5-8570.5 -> 5.73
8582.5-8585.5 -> 5.38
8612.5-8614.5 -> 5.42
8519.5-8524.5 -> 5.65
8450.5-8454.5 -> 5.5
